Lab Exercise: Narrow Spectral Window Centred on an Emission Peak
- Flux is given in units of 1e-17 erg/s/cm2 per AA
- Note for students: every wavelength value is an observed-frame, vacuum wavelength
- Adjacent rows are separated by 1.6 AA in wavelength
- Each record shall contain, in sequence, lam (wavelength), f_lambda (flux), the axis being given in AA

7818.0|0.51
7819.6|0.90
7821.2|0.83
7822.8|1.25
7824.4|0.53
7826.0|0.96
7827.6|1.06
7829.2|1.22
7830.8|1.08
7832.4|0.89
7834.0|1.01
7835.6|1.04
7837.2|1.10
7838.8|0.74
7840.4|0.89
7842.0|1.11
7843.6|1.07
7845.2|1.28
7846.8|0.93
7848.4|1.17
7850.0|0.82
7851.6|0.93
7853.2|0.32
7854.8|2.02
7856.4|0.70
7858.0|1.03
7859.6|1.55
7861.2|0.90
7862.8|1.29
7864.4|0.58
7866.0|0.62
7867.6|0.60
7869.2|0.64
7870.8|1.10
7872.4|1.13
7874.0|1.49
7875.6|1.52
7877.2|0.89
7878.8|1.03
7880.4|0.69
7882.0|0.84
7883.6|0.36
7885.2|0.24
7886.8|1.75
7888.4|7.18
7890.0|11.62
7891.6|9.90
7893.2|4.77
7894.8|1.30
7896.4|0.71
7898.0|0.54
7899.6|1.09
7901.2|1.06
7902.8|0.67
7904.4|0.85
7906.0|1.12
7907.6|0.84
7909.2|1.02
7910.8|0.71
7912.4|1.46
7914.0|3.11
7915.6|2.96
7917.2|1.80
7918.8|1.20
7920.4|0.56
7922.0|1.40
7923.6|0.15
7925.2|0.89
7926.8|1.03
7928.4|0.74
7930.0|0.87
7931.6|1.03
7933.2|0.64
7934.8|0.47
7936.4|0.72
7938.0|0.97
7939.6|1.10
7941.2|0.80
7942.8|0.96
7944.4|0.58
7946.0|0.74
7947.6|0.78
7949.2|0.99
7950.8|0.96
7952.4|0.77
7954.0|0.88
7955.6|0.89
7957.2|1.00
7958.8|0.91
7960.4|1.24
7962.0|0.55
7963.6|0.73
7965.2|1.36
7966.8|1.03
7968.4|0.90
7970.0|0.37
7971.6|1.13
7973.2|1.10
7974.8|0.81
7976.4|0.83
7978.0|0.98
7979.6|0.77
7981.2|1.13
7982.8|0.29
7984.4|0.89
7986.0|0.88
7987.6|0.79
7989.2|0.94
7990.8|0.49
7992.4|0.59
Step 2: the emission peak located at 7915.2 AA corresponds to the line [N II]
